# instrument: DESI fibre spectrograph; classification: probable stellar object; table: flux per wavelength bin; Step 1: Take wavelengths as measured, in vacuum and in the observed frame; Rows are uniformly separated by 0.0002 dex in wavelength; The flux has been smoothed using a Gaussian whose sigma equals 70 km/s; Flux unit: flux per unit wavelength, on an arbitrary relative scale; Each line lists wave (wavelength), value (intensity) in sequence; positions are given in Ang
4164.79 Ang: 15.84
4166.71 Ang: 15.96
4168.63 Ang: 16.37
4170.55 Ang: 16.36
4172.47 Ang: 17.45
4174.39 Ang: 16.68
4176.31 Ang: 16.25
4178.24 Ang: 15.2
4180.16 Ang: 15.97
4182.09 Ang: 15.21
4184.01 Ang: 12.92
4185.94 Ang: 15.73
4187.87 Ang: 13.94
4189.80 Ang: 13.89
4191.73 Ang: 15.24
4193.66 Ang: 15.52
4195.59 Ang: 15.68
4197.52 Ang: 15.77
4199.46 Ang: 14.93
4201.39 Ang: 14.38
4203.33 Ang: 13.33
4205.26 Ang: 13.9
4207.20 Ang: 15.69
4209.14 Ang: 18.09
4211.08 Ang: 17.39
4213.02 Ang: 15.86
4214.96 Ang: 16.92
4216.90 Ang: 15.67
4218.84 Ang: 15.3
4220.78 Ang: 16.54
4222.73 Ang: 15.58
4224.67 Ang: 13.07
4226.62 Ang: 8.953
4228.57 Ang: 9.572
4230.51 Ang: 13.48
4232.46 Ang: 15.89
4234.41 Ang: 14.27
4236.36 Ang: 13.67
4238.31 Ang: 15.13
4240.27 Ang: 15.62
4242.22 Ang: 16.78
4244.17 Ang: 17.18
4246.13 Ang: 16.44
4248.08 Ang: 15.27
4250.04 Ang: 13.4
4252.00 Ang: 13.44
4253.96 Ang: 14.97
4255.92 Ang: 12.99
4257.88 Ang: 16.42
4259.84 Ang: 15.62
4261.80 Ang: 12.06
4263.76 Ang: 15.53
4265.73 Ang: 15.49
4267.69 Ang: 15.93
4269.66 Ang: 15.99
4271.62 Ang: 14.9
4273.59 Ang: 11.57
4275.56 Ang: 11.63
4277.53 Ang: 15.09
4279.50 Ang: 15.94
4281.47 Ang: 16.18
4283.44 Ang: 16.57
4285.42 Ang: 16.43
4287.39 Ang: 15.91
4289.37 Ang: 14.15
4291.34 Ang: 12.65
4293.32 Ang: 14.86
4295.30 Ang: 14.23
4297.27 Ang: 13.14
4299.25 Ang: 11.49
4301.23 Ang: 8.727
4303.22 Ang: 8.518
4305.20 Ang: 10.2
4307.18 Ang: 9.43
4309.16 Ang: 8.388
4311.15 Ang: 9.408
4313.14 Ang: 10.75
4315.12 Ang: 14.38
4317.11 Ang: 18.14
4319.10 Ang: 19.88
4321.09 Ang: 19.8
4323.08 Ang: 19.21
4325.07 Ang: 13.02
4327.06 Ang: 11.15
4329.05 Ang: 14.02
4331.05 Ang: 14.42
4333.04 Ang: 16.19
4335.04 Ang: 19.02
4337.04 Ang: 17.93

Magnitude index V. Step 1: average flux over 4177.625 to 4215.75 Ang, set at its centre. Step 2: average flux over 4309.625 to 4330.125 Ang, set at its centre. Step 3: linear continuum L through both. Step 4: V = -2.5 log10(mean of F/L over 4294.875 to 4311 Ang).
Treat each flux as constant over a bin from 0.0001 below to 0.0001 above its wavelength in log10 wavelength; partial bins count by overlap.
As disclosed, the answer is 0.40 mag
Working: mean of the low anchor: 15.3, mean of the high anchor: 14.8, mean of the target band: 10.3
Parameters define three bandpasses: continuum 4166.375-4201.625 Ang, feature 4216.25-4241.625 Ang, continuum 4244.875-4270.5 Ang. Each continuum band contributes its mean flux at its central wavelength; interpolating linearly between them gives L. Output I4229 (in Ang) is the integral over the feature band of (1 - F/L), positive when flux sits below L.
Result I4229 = 1.7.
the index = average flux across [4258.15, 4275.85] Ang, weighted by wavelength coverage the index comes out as 14.5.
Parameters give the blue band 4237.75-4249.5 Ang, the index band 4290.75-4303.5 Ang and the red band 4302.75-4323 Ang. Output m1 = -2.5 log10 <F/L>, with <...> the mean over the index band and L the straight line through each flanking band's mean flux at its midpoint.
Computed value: 0.15 mag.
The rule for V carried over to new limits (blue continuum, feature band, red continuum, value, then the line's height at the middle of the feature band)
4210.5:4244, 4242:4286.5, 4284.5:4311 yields -0.13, 13.3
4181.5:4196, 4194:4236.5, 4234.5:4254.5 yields 0.01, 14.9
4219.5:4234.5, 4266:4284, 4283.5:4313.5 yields -0.19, 12.5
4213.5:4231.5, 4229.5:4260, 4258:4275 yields -0.05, 14.3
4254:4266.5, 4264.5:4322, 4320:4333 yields 0.09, 15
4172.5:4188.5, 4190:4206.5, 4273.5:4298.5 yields 0.03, 15.3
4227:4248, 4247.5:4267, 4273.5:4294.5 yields 0.01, 14.7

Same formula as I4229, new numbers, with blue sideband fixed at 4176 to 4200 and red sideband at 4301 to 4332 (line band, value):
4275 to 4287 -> -1.5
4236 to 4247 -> -1.3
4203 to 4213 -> -0.7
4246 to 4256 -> -0.2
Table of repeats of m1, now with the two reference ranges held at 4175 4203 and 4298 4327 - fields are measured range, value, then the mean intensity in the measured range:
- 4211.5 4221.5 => -0.11 mag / 16.1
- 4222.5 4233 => 0.16 mag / 12.4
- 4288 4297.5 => -0.06 mag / 13.9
